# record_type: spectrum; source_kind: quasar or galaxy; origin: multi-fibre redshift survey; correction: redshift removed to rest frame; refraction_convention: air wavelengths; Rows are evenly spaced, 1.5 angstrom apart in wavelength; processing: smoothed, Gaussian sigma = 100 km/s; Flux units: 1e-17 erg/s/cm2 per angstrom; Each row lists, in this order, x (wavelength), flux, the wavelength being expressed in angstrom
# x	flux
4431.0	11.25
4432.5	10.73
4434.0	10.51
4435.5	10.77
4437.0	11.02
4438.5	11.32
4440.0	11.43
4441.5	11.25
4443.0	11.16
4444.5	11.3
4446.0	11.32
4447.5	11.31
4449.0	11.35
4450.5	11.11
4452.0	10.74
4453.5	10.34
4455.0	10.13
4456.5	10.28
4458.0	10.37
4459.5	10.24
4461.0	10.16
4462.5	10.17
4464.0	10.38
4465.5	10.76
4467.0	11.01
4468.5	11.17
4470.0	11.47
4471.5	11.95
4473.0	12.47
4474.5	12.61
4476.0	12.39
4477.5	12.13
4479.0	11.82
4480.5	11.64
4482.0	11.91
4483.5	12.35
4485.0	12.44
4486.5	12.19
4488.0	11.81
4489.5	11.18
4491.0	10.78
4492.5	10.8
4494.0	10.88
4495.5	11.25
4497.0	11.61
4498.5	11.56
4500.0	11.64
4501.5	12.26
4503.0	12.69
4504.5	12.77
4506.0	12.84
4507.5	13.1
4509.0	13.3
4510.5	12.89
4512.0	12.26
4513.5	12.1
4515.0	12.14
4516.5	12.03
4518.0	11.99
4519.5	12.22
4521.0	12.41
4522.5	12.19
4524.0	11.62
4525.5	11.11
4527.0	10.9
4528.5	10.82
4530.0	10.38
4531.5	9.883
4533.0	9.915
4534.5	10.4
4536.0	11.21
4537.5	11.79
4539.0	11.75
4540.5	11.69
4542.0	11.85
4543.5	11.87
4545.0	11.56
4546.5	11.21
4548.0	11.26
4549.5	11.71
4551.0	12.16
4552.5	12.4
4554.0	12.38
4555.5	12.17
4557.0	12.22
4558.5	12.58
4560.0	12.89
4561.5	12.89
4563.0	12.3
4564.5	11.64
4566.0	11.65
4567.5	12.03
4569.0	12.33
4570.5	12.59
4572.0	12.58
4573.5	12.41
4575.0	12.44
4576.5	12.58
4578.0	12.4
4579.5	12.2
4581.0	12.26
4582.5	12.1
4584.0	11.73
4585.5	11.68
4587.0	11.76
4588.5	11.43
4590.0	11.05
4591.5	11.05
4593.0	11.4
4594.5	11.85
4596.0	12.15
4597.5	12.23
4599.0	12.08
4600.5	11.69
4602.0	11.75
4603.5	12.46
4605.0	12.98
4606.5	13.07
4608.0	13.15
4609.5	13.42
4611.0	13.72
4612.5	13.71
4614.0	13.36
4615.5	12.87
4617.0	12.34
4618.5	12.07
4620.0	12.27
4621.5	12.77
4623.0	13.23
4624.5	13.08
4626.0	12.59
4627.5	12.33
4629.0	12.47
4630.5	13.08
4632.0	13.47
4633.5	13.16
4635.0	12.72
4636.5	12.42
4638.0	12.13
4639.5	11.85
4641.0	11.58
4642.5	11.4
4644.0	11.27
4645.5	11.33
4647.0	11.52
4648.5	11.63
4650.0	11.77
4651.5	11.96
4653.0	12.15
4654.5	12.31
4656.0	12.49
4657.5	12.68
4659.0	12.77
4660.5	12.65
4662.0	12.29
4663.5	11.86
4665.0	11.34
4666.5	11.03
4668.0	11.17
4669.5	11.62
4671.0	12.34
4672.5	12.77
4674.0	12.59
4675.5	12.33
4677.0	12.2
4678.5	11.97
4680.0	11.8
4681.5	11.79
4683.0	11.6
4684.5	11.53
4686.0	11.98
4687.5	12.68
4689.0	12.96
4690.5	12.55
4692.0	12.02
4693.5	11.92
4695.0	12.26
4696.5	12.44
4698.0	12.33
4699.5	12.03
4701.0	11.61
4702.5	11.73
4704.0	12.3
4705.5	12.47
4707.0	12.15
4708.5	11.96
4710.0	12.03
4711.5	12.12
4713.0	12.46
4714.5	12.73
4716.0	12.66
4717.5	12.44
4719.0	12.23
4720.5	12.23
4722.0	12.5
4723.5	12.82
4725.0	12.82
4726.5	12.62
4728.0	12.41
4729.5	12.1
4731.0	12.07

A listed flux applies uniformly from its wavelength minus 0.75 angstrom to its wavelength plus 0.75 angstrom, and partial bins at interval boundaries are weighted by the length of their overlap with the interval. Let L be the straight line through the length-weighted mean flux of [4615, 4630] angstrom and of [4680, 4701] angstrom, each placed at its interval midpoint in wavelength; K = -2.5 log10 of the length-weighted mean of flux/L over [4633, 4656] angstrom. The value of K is 0.04 mag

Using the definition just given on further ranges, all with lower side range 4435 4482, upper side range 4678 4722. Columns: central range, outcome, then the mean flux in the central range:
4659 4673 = 0.01 mag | 11.9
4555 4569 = -0.06 mag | 12.3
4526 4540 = 0.07 mag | 10.8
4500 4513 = -0.12 mag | 12.7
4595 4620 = -0.08 mag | 12.7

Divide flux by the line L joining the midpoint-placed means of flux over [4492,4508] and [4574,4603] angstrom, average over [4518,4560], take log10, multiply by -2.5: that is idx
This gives 0.03 mag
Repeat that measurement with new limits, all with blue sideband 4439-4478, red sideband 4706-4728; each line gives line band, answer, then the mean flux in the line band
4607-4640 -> -0.08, 12.8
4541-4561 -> -0.04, 12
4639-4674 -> 0.02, 11.9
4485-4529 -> -0.05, 11.9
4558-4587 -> -0.05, 12.3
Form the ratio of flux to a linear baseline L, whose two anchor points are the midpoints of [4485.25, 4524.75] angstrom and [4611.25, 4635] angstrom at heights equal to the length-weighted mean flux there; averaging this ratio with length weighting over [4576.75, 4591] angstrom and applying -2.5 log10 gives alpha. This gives 0.06 mag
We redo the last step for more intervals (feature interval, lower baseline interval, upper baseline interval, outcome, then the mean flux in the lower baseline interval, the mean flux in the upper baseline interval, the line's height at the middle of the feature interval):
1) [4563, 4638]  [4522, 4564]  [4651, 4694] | -0.05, 11.6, 12.1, 11.8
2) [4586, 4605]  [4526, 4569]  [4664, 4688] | 0.00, 11.6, 11.9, 11.7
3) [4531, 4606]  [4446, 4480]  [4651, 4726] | -0.03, 11.1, 12.2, 11.6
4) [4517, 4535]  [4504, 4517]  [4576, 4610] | 0.12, 12.6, 12.1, 12.5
